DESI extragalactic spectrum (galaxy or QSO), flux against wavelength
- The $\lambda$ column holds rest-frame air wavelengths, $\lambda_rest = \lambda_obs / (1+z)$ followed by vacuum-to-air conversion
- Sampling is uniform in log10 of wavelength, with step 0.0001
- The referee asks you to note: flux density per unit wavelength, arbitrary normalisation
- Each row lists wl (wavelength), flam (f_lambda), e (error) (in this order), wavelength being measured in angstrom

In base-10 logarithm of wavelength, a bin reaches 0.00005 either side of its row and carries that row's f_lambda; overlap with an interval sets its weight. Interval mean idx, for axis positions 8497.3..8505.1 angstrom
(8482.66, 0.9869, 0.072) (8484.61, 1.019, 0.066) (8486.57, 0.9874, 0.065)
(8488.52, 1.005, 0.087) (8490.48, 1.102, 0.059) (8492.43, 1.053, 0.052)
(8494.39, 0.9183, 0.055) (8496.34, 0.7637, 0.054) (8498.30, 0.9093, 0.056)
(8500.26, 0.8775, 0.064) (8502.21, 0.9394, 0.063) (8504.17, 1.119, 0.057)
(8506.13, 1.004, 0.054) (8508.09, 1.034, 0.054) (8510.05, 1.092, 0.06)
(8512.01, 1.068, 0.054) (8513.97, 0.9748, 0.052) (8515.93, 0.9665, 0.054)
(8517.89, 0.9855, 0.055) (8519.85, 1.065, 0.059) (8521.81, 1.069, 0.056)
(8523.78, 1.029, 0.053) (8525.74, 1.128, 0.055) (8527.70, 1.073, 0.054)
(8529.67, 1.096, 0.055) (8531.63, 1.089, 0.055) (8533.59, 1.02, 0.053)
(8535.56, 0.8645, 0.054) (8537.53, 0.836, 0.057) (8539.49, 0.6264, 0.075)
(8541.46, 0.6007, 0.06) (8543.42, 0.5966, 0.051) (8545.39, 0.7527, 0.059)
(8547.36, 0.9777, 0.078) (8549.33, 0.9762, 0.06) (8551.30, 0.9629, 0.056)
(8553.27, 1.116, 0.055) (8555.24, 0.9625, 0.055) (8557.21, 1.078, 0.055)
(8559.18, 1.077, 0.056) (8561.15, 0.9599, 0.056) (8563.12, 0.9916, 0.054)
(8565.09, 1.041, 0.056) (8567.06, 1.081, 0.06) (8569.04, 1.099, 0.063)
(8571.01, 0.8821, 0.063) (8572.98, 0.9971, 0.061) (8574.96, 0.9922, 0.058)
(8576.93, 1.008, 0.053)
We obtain 0.96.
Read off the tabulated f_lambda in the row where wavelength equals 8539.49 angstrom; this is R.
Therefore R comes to 0.6264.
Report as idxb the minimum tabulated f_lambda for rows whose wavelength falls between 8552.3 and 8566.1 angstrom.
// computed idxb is 0.9599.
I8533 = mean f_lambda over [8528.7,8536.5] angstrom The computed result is 1.02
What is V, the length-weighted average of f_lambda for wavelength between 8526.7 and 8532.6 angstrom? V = 1.09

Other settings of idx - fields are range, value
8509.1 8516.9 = 1.03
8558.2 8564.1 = 1.01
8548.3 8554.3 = 1.02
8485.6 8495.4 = 1.01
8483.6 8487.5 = 1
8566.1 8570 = 1.09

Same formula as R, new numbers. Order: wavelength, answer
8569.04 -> 1.099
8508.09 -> 1.034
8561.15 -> 0.9599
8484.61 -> 1.019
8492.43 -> 1.053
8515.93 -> 0.9665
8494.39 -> 0.9183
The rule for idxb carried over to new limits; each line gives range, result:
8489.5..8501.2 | 0.7637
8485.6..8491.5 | 0.9874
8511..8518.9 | 0.9665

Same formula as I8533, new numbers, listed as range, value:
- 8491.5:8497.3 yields 0.911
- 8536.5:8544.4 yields 0.666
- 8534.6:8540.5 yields 0.774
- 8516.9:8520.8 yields 1.03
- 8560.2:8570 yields 1.03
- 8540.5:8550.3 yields 0.781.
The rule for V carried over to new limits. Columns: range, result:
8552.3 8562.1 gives 1.04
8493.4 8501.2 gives 0.867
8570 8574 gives 0.941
